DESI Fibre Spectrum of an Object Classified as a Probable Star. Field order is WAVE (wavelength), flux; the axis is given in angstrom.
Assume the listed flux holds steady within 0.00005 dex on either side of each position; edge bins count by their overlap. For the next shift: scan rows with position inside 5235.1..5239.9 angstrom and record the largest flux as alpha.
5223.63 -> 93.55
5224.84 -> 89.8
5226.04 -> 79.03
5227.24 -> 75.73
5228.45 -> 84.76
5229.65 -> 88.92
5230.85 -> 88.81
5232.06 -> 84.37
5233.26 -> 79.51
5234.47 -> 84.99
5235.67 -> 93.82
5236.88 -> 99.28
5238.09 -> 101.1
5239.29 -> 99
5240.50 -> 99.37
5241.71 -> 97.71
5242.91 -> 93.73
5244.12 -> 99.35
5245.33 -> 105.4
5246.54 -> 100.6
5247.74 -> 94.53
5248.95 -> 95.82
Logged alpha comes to 101.1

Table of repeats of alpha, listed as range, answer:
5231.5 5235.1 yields 84.99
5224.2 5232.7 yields 89.8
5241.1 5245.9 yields 105.4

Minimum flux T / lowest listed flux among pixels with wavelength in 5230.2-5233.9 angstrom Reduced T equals 79.51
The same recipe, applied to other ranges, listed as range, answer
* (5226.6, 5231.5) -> 75.73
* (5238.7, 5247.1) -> 93.73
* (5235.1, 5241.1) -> 93.82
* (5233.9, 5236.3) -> 84.99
